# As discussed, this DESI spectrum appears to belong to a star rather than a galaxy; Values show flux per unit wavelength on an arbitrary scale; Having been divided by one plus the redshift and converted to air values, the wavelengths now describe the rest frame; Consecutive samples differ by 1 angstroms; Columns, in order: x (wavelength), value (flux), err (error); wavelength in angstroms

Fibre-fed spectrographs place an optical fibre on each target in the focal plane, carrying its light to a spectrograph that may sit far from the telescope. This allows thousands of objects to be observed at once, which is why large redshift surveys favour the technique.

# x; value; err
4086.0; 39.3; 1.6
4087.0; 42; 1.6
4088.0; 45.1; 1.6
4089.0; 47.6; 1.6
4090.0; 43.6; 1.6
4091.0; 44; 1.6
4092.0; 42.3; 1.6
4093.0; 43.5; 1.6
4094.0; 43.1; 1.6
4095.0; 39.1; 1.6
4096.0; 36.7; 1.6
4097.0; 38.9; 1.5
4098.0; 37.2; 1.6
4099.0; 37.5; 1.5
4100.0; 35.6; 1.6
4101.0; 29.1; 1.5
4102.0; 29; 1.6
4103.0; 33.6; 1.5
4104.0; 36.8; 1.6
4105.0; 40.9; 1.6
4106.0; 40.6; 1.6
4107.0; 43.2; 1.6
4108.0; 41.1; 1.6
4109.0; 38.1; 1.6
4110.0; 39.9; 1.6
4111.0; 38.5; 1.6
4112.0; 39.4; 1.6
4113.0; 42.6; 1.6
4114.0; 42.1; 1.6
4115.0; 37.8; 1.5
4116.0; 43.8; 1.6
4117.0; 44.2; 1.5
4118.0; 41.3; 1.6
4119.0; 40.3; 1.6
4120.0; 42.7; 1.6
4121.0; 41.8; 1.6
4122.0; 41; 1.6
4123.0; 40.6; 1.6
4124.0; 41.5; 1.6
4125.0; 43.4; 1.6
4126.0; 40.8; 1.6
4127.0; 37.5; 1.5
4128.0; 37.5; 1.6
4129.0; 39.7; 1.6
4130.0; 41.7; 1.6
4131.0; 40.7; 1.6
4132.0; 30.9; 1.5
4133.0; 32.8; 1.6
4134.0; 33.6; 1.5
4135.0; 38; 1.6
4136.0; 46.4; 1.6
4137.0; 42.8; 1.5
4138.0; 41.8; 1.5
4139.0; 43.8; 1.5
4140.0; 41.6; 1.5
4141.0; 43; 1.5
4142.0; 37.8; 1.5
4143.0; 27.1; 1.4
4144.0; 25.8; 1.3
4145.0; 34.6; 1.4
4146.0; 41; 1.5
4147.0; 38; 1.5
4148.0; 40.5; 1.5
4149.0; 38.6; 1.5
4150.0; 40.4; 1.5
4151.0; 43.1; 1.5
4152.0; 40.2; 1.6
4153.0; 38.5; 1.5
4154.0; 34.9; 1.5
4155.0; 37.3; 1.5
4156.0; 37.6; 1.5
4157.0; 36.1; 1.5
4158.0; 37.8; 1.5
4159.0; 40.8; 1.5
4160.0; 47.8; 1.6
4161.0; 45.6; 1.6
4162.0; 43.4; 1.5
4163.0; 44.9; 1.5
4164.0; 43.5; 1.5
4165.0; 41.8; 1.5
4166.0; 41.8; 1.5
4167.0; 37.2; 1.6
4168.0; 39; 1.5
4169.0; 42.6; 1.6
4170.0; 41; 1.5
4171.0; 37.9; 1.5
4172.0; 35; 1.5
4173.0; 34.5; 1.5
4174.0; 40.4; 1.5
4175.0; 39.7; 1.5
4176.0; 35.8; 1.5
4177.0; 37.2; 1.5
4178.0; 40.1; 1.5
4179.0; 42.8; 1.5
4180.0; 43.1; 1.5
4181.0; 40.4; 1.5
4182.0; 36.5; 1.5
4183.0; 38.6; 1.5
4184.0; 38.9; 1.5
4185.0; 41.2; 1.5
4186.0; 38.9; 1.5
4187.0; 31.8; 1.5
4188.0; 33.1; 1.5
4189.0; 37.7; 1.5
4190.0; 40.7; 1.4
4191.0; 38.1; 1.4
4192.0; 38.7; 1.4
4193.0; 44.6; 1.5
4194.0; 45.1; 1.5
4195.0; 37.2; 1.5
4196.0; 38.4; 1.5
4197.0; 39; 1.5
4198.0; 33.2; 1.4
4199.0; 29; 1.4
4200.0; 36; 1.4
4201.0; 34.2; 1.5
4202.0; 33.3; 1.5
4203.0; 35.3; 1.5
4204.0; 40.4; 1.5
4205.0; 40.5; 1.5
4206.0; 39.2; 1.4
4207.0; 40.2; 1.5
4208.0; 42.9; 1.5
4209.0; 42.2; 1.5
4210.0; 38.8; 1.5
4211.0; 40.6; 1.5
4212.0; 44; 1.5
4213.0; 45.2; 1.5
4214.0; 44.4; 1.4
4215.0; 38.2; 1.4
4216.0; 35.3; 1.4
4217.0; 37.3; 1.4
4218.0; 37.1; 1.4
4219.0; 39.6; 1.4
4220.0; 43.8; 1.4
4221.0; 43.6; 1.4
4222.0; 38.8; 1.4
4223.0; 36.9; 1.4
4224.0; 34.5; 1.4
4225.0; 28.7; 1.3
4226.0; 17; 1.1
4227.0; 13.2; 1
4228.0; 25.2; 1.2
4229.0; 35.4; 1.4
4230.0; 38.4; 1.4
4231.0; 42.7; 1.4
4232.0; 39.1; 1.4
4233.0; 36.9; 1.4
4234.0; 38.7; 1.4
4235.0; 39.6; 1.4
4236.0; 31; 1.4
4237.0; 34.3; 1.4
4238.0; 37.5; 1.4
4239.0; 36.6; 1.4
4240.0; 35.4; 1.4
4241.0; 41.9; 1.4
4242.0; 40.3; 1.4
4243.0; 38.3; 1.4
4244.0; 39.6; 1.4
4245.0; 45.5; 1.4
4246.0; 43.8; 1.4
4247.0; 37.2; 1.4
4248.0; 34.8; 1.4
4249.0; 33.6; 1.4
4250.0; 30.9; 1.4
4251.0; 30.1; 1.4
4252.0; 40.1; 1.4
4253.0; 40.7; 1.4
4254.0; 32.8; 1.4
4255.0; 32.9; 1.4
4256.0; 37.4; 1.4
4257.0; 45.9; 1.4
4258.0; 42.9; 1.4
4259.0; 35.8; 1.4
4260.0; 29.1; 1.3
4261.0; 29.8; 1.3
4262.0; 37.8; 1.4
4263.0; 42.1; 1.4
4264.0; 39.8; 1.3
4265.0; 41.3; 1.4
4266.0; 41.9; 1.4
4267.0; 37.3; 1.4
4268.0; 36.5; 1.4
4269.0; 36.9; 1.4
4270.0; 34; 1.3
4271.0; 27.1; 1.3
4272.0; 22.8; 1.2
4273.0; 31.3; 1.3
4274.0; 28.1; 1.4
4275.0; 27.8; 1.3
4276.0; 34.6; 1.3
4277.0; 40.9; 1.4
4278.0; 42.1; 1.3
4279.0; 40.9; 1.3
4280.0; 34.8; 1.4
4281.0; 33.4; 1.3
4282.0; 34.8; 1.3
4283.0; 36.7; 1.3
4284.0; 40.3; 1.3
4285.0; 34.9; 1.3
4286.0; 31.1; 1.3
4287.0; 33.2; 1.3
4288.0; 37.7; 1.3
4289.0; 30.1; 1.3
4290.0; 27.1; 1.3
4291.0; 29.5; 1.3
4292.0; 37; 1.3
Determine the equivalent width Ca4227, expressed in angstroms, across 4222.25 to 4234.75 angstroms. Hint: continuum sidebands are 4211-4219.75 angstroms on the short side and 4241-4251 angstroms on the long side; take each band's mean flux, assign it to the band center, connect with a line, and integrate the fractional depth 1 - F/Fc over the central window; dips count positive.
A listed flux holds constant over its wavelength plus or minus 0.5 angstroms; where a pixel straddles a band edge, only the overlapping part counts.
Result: 2.2 angstroms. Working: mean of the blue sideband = 40.3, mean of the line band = 32.5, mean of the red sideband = 38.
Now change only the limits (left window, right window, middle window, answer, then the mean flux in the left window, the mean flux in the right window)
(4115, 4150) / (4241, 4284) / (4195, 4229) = 0.9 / 39.3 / 36.4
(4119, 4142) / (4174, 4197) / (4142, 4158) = 1.1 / 40.1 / 39.1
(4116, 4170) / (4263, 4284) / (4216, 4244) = 0.9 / 39.8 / 35.4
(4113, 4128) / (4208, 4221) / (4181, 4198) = 1.0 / 41.3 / 40.8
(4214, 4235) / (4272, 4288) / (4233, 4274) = -1.8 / 35.4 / 34.7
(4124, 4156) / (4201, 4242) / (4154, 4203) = -1.3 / 38.5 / 37.1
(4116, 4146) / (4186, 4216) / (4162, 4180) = -0.5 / 39.2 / 38.6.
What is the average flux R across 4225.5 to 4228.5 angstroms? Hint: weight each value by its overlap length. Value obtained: 18.5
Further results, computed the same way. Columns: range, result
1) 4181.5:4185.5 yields 38.8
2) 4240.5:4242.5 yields 41.1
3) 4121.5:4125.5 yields 41.6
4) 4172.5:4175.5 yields 38.2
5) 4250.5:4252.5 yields 35.1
